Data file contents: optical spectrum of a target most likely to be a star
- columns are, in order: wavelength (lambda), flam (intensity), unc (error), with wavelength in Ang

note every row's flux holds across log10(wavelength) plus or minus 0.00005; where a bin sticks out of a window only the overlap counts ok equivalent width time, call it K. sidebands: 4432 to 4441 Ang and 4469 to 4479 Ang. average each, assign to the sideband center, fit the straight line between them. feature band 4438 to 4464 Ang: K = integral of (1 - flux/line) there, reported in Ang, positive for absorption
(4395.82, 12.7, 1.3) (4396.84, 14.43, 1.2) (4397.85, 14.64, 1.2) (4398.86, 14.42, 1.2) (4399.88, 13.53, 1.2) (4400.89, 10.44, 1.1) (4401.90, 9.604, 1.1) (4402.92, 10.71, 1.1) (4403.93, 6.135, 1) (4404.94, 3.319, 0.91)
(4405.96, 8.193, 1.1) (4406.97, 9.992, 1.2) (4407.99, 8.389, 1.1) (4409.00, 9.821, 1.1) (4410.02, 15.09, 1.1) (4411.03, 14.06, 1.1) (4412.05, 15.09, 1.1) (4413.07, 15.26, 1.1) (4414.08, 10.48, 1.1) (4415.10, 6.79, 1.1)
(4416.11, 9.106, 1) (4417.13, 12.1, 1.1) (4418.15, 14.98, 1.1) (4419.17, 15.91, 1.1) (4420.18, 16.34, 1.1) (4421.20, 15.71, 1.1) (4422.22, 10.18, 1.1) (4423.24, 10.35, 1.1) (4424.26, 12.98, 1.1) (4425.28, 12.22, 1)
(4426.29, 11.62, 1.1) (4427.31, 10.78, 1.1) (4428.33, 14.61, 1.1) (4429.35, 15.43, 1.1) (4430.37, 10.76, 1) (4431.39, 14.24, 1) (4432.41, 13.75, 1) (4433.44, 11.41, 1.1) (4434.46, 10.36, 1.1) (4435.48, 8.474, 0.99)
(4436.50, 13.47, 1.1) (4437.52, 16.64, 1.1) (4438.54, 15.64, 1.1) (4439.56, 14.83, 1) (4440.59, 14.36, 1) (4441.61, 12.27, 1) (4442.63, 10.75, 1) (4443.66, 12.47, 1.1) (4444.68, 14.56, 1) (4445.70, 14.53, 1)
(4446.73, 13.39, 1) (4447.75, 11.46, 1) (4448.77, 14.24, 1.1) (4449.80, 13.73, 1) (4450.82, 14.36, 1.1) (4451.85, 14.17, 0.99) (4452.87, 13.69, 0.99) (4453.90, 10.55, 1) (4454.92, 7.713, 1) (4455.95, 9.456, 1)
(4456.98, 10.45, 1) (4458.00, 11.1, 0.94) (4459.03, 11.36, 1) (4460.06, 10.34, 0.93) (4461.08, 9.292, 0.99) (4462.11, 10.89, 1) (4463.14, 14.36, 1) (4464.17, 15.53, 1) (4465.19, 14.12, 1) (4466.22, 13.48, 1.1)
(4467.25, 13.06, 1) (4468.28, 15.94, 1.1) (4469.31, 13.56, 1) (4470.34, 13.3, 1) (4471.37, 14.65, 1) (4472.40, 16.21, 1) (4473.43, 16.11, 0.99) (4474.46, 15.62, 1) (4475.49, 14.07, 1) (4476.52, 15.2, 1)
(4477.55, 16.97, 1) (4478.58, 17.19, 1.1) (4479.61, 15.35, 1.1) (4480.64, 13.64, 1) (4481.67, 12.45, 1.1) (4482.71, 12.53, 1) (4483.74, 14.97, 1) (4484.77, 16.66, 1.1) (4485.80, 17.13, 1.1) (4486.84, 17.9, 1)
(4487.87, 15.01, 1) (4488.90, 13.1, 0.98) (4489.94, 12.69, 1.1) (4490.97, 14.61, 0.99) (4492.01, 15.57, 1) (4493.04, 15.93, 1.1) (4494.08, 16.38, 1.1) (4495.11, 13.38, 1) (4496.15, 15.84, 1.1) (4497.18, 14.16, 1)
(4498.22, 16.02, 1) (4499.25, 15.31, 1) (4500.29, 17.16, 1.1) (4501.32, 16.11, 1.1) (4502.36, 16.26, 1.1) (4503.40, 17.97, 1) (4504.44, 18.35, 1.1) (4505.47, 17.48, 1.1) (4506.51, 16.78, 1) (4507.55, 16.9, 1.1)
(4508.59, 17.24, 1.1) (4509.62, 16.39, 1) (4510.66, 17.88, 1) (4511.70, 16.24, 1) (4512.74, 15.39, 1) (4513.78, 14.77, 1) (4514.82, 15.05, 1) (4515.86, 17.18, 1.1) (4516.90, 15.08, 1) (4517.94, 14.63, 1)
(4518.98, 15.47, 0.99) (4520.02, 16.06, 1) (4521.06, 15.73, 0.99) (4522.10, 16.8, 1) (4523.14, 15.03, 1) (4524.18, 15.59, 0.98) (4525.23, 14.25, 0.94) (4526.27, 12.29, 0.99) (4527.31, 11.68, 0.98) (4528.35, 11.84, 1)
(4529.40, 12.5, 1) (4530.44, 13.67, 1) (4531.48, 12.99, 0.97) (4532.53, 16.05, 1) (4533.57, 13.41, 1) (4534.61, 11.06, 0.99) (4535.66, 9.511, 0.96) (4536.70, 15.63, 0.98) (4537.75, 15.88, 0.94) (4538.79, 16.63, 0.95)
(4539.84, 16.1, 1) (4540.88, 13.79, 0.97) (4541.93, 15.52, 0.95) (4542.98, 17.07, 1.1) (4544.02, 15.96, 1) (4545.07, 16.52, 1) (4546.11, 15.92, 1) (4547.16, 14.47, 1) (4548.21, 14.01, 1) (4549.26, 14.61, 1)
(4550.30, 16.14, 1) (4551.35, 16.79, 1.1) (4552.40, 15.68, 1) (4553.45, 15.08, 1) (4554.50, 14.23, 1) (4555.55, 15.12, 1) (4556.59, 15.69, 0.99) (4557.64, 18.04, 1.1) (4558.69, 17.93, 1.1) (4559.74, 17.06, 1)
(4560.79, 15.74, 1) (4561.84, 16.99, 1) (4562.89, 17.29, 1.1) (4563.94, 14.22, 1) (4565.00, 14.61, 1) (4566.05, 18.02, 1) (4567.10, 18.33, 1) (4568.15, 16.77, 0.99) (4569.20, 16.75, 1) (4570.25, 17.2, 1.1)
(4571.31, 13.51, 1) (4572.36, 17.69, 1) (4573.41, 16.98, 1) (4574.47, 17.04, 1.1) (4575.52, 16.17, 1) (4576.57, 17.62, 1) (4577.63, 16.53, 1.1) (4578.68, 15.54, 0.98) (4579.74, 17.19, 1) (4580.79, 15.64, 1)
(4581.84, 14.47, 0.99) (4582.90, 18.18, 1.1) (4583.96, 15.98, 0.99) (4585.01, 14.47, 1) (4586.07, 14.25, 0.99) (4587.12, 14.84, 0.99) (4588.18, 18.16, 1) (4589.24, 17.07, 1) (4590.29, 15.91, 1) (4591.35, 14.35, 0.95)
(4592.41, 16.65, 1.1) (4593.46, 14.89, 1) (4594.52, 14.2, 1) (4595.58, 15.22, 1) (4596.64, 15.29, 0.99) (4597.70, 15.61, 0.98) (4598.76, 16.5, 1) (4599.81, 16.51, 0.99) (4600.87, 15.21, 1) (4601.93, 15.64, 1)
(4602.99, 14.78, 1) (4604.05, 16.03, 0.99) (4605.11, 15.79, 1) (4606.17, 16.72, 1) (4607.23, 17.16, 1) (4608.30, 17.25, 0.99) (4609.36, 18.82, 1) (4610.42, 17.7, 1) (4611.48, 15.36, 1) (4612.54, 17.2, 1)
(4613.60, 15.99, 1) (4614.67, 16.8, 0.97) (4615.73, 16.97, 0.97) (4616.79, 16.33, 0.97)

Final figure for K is 2.8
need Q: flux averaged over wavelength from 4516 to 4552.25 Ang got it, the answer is 14.7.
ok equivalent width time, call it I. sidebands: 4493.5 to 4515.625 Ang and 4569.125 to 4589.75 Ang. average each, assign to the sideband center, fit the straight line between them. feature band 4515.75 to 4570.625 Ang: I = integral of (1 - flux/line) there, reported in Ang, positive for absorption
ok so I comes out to 3.3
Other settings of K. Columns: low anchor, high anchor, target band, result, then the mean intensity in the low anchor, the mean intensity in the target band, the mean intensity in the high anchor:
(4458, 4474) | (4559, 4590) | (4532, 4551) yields 0.7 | 13.4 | 14.9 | 16.4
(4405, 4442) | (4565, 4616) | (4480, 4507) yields -2.8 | 12.4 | 15.5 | 16.3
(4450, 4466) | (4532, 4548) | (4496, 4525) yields -5.0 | 11.9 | 16.2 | 14.9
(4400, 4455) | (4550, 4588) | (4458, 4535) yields -3.8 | 12.2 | 14.9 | 16.2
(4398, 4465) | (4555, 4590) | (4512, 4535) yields 0.7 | 12.2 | 14.4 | 16.4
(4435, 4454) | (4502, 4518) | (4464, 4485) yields 0.1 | 13.4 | 14.8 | 16.5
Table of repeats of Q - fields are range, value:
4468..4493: 15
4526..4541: 13.6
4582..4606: 15.7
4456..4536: 14.7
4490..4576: 15.6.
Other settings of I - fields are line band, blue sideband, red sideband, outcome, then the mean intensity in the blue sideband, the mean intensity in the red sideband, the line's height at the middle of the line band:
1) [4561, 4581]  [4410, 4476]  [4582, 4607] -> -1.6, 13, 15.7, 15.3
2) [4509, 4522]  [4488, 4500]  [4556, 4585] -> -0.5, 14.9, 16.5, 15.3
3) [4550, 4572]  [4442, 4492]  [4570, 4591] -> -0.7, 13.6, 16.2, 15.8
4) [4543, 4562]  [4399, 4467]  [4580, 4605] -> -1.4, 12.2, 15.7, 14.8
